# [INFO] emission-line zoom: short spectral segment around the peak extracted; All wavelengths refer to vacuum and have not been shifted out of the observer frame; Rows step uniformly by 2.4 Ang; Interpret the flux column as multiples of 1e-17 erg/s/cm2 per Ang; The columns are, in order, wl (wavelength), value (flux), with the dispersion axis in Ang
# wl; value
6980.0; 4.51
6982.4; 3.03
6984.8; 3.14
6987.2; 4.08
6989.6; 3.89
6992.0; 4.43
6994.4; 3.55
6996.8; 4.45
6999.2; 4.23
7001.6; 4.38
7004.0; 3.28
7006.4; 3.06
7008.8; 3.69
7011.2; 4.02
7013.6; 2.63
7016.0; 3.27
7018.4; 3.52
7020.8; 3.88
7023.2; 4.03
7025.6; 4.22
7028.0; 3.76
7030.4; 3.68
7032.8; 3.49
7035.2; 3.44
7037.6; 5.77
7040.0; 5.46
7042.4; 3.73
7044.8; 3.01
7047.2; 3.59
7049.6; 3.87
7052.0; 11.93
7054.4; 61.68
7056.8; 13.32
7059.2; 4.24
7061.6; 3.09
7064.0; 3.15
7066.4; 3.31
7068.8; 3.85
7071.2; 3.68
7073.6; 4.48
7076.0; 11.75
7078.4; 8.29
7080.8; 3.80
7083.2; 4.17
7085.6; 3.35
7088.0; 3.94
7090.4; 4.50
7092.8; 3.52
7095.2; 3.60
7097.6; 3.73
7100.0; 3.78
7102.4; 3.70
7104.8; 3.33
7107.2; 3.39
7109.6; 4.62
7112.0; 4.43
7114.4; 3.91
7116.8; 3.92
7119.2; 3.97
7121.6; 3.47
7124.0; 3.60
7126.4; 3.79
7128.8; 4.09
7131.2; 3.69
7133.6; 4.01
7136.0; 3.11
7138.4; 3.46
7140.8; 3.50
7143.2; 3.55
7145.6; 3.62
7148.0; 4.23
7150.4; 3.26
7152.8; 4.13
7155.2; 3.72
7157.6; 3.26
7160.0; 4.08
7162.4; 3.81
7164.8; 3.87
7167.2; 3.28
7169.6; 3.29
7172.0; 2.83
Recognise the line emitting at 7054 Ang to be H-alpha 6563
